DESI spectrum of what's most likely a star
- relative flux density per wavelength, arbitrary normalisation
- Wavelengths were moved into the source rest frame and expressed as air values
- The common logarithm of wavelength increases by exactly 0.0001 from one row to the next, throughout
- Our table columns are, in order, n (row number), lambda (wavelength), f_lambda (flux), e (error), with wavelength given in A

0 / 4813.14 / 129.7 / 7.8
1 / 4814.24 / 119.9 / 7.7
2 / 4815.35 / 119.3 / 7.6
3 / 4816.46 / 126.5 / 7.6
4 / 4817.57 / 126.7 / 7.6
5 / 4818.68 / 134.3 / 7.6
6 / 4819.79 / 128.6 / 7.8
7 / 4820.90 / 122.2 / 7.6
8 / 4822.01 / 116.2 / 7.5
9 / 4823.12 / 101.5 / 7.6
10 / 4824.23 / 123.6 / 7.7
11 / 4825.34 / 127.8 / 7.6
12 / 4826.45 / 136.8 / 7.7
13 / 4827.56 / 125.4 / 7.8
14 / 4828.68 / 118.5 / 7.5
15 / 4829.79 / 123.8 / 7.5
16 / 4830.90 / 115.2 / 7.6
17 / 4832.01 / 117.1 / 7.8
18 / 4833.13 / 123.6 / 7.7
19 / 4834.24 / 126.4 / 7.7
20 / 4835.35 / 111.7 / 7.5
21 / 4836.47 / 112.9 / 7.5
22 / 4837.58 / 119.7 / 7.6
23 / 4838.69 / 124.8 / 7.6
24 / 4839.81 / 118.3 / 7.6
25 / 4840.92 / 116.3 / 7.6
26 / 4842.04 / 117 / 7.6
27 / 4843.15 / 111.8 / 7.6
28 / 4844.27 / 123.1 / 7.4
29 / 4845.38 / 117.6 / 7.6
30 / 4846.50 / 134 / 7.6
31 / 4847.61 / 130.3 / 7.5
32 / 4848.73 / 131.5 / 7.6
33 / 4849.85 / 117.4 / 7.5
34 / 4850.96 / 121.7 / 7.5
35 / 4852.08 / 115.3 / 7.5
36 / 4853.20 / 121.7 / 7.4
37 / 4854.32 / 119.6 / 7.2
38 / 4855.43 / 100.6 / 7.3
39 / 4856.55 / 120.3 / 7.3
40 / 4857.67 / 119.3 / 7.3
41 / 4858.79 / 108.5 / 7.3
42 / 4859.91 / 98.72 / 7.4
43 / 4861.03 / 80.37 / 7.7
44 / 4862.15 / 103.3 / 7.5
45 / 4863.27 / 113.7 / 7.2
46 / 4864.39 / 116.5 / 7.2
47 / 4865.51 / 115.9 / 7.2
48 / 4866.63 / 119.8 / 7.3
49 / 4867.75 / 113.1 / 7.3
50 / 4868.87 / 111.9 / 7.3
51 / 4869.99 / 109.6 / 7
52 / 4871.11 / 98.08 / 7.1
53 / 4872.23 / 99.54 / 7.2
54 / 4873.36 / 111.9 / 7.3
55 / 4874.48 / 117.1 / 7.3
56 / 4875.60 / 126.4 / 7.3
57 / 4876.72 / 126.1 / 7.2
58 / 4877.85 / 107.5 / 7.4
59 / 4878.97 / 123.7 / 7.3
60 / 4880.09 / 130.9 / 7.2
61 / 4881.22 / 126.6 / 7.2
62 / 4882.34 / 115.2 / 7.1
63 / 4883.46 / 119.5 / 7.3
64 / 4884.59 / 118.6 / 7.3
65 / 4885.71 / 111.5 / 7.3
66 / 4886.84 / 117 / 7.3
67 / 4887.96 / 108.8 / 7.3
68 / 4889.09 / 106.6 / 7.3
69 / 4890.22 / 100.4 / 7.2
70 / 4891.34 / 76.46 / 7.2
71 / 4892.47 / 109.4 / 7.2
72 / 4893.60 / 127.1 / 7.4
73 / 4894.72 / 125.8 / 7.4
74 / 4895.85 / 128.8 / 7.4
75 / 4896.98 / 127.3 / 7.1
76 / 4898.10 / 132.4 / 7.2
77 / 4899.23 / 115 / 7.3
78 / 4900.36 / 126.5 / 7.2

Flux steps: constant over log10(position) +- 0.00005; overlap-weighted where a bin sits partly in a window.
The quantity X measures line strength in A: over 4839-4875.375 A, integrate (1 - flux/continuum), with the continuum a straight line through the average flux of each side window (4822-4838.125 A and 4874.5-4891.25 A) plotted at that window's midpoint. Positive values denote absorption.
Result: 1.1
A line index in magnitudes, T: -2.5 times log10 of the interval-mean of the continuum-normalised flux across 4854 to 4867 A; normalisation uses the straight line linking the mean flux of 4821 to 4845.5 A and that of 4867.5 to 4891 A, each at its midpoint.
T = 0.066 mag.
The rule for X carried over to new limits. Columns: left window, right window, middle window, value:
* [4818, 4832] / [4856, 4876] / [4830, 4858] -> -0.7 A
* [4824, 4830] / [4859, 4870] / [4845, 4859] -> -0.7 A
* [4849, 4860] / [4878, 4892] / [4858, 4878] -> 0.7 A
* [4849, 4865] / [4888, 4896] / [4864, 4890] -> -1.1 A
